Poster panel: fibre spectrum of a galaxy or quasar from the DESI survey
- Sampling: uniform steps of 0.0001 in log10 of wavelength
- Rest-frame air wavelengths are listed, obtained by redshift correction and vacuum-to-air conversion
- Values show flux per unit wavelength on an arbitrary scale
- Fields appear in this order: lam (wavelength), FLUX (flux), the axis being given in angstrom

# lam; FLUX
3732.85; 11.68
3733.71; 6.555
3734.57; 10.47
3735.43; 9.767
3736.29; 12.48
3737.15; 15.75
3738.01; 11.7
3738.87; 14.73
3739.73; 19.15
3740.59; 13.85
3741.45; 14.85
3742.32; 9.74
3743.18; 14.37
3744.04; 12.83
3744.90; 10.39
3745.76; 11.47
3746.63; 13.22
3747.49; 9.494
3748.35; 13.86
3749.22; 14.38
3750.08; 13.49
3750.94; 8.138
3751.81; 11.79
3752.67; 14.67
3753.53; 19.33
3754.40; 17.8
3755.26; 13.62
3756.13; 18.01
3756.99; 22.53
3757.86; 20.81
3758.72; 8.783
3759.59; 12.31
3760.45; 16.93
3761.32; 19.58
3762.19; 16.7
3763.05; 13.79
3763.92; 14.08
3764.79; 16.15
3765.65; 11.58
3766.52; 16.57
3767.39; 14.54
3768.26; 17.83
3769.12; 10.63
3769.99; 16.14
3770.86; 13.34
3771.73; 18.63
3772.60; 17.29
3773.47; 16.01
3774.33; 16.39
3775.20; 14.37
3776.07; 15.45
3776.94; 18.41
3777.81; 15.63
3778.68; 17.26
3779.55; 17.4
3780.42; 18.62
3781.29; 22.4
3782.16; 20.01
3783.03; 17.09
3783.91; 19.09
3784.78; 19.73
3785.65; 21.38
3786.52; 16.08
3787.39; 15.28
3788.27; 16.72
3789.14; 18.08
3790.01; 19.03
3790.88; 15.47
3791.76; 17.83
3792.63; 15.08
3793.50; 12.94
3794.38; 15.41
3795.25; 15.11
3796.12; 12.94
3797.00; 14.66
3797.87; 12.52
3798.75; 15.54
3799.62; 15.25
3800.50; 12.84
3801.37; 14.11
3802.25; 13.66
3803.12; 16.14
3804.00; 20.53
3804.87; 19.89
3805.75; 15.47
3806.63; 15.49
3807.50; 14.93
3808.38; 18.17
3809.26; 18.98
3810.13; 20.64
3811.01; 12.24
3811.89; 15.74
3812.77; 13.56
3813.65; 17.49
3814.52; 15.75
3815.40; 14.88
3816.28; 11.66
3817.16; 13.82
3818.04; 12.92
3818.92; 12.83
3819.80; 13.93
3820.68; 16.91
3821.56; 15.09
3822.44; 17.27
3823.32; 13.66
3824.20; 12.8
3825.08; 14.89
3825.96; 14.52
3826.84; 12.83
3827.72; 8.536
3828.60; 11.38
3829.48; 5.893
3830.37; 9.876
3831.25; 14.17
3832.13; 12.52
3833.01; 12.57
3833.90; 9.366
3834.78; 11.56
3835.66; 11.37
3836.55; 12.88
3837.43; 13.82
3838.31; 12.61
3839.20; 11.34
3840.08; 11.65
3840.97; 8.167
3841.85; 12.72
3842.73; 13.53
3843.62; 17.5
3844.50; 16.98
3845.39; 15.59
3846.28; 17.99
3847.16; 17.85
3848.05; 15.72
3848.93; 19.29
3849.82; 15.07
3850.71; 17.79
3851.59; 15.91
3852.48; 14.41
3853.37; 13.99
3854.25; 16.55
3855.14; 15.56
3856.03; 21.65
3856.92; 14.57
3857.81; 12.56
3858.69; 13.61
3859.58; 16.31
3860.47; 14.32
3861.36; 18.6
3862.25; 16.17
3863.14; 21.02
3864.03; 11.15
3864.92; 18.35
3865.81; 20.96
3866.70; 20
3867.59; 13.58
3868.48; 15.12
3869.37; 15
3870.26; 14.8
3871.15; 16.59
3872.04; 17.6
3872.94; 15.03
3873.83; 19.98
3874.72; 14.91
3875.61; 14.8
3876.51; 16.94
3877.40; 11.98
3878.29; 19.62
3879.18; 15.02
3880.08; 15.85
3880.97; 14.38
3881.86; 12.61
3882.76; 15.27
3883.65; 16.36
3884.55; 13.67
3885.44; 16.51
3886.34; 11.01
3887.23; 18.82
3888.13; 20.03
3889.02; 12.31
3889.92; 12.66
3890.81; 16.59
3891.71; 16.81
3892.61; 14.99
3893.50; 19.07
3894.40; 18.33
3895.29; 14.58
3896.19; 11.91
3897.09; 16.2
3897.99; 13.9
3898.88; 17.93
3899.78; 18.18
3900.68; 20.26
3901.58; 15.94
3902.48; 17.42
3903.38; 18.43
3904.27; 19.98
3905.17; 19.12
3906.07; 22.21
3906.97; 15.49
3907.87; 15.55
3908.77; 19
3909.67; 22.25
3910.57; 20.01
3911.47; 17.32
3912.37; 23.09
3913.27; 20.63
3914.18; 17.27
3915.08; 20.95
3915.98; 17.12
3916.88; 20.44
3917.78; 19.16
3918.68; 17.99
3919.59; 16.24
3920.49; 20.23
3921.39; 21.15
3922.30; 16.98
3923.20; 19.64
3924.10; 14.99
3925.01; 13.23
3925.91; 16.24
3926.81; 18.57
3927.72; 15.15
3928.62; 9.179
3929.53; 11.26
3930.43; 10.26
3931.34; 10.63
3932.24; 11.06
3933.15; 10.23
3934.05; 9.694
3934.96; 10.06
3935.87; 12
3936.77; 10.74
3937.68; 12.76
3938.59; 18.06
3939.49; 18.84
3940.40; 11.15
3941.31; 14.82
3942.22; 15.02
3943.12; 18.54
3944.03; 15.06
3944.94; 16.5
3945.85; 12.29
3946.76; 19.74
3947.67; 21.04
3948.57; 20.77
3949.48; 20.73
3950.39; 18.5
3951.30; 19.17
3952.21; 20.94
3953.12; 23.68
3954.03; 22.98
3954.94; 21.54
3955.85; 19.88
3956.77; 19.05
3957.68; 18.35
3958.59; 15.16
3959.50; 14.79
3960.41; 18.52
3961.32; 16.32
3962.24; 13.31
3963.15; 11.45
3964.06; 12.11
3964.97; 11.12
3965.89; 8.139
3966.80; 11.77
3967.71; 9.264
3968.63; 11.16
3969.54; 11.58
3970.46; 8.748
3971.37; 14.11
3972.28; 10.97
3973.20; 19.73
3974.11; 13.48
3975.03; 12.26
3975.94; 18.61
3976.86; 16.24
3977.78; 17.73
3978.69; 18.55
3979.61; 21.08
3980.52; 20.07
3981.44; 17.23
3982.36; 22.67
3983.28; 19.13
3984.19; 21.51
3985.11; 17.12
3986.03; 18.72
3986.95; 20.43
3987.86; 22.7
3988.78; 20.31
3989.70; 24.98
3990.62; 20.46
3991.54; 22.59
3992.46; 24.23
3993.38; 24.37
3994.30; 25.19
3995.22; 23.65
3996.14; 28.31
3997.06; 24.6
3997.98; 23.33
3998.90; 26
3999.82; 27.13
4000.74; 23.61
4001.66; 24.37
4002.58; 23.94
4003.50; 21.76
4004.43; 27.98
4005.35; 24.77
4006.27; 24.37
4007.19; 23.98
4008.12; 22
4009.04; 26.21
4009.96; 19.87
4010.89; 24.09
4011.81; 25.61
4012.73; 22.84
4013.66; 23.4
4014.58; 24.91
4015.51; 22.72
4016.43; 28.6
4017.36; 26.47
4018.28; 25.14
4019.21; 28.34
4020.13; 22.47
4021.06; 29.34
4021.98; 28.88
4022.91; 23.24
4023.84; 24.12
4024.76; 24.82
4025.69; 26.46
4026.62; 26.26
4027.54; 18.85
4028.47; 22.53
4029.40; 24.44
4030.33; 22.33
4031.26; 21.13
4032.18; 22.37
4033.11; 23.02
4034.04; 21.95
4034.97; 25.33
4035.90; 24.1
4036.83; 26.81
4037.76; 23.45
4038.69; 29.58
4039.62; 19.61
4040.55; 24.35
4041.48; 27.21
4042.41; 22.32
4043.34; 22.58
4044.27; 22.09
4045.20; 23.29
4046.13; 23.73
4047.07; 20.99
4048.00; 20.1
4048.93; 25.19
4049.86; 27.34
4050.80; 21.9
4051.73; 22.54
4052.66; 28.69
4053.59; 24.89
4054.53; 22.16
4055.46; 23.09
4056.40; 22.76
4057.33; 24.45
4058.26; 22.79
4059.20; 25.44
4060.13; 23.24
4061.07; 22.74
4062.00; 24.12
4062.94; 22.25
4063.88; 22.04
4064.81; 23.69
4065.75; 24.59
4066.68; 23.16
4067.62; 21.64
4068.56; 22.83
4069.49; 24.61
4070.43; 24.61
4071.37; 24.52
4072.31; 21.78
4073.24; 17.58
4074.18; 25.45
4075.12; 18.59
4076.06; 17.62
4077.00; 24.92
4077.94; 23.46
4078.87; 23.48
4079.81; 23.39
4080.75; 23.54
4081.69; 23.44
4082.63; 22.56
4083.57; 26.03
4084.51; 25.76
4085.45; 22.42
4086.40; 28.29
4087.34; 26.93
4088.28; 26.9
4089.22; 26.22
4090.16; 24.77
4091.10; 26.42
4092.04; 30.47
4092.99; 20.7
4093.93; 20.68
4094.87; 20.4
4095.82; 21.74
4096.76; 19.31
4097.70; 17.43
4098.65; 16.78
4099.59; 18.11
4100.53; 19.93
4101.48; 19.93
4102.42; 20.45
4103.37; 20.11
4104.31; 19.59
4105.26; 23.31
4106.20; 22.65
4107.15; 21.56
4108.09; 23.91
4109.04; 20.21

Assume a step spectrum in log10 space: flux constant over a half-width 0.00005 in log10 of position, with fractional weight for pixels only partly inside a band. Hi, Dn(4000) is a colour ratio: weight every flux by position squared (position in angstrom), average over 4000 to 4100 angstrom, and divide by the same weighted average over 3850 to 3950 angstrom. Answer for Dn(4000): 1.57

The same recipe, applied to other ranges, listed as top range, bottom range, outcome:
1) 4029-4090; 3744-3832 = 1.78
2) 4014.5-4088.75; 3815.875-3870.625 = 1.84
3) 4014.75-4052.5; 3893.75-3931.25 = 1.48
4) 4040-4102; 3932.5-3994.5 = 1.44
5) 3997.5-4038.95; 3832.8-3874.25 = 1.74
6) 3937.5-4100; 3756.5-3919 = 1.49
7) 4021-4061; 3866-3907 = 1.58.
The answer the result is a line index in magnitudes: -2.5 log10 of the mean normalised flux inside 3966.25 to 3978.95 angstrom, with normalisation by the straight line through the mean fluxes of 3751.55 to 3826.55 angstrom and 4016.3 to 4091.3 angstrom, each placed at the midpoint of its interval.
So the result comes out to 0.485 mag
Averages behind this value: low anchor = 15.9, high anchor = 23.9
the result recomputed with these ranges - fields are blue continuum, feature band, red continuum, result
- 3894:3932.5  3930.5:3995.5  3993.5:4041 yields 0.23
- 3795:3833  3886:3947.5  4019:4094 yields 0.13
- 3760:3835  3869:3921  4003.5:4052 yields 0.13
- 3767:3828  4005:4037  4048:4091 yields -0.09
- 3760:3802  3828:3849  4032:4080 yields 0.33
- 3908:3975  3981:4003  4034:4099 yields -0.20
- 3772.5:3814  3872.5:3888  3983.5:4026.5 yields 0.25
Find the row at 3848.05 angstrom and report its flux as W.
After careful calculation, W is 15.72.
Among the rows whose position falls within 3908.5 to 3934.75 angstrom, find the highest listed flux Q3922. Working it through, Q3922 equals 23.09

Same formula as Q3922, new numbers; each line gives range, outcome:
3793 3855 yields 20.64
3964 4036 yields 29.34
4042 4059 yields 28.69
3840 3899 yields 21.65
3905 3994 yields 24.98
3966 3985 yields 22.67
